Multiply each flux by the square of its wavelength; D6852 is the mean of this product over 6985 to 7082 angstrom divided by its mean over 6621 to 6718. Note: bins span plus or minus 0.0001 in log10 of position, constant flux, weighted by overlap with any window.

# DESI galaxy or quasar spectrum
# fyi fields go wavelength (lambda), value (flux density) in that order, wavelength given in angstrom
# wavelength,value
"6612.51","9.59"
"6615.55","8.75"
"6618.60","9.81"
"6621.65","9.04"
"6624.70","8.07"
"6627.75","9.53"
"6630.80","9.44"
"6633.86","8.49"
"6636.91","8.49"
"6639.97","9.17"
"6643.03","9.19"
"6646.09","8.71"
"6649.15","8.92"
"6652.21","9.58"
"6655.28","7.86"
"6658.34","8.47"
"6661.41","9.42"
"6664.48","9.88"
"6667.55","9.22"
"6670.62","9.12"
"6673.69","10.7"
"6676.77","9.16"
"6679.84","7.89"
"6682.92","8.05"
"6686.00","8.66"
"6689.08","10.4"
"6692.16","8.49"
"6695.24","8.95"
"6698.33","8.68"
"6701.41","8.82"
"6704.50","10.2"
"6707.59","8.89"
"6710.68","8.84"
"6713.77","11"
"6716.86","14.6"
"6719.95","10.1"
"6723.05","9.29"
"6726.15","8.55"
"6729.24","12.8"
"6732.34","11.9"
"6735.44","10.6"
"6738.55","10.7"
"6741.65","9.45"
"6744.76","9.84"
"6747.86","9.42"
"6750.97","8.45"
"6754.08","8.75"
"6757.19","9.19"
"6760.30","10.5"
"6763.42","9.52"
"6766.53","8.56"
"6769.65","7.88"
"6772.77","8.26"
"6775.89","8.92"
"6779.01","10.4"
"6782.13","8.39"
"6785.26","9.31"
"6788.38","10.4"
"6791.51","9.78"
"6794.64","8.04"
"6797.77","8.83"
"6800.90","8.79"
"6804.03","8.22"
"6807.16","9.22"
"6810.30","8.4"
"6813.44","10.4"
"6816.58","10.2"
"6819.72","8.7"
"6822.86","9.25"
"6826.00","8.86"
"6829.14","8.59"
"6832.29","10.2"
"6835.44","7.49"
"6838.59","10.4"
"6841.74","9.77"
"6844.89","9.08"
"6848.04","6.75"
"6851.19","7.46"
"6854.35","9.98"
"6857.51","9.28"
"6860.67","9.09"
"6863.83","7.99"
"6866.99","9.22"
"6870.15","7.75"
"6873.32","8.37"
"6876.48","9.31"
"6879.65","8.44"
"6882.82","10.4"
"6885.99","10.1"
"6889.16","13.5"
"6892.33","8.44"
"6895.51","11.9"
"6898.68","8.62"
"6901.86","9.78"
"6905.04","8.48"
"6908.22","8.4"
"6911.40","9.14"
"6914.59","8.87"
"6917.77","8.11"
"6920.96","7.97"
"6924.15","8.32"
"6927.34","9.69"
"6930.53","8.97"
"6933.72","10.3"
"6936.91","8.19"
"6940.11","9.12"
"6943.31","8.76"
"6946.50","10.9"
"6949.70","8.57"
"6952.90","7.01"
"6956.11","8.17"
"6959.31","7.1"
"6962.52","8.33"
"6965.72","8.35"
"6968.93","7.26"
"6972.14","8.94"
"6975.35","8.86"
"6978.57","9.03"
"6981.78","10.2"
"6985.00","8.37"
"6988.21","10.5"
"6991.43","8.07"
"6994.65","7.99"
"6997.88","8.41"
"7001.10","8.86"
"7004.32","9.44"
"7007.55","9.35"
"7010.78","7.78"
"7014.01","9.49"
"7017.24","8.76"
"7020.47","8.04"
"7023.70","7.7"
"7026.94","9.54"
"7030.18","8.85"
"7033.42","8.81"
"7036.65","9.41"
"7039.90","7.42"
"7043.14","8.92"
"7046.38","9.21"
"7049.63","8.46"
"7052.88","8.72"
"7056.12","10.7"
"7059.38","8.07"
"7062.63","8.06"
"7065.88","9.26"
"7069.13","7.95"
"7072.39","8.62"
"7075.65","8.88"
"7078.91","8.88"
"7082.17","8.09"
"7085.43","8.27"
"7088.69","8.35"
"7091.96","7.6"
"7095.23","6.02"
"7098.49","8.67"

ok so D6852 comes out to 1.1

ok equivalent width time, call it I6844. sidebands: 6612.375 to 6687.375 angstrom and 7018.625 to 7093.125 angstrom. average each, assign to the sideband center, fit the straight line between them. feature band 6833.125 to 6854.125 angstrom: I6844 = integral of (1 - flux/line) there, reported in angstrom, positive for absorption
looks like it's 0.4 angstrom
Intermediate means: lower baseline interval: 9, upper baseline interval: 8.61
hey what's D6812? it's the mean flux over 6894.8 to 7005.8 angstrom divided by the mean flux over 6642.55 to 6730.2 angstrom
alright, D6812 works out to 0.93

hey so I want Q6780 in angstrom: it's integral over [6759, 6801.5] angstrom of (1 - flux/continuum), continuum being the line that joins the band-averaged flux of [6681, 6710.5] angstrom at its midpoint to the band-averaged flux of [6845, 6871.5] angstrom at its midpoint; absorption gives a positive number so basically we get -1.9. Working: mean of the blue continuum 8.99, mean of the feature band 9.11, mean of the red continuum 8.48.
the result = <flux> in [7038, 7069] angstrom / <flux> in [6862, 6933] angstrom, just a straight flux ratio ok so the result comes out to 0.9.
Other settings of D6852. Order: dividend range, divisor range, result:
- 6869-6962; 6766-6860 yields 1.04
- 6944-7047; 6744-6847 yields 1.01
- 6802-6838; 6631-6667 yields 1.07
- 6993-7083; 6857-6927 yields 0.99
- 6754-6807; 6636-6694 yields 1.04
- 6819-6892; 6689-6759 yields 0.96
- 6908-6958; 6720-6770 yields 0.95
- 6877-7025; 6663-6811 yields 1.01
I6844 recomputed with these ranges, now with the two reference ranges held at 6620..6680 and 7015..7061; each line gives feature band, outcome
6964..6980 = 0.61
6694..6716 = -1.23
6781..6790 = -0.47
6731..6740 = -2.07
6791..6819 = -0.40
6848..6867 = 0.58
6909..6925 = 0.67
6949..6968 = 2.06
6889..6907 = -1.92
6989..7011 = 0.29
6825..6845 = -0.68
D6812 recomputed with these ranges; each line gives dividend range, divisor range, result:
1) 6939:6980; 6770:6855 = 0.94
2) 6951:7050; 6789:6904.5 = 0.94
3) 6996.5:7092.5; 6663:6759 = 0.89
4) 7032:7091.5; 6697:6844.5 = 0.91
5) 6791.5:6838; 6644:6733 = 0.94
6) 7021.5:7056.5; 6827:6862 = 0.99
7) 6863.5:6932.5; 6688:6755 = 0.92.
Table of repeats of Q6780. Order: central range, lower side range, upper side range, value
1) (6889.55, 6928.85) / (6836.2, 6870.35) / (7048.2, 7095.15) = -1.7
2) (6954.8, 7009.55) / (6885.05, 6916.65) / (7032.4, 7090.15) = 3.1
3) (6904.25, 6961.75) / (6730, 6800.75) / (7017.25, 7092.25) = 1.9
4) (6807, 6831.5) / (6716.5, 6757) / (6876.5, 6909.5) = 1.8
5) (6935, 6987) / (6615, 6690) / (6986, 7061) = 1.4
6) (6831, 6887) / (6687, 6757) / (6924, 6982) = 1.7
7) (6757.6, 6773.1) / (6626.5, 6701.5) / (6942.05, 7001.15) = -0.2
